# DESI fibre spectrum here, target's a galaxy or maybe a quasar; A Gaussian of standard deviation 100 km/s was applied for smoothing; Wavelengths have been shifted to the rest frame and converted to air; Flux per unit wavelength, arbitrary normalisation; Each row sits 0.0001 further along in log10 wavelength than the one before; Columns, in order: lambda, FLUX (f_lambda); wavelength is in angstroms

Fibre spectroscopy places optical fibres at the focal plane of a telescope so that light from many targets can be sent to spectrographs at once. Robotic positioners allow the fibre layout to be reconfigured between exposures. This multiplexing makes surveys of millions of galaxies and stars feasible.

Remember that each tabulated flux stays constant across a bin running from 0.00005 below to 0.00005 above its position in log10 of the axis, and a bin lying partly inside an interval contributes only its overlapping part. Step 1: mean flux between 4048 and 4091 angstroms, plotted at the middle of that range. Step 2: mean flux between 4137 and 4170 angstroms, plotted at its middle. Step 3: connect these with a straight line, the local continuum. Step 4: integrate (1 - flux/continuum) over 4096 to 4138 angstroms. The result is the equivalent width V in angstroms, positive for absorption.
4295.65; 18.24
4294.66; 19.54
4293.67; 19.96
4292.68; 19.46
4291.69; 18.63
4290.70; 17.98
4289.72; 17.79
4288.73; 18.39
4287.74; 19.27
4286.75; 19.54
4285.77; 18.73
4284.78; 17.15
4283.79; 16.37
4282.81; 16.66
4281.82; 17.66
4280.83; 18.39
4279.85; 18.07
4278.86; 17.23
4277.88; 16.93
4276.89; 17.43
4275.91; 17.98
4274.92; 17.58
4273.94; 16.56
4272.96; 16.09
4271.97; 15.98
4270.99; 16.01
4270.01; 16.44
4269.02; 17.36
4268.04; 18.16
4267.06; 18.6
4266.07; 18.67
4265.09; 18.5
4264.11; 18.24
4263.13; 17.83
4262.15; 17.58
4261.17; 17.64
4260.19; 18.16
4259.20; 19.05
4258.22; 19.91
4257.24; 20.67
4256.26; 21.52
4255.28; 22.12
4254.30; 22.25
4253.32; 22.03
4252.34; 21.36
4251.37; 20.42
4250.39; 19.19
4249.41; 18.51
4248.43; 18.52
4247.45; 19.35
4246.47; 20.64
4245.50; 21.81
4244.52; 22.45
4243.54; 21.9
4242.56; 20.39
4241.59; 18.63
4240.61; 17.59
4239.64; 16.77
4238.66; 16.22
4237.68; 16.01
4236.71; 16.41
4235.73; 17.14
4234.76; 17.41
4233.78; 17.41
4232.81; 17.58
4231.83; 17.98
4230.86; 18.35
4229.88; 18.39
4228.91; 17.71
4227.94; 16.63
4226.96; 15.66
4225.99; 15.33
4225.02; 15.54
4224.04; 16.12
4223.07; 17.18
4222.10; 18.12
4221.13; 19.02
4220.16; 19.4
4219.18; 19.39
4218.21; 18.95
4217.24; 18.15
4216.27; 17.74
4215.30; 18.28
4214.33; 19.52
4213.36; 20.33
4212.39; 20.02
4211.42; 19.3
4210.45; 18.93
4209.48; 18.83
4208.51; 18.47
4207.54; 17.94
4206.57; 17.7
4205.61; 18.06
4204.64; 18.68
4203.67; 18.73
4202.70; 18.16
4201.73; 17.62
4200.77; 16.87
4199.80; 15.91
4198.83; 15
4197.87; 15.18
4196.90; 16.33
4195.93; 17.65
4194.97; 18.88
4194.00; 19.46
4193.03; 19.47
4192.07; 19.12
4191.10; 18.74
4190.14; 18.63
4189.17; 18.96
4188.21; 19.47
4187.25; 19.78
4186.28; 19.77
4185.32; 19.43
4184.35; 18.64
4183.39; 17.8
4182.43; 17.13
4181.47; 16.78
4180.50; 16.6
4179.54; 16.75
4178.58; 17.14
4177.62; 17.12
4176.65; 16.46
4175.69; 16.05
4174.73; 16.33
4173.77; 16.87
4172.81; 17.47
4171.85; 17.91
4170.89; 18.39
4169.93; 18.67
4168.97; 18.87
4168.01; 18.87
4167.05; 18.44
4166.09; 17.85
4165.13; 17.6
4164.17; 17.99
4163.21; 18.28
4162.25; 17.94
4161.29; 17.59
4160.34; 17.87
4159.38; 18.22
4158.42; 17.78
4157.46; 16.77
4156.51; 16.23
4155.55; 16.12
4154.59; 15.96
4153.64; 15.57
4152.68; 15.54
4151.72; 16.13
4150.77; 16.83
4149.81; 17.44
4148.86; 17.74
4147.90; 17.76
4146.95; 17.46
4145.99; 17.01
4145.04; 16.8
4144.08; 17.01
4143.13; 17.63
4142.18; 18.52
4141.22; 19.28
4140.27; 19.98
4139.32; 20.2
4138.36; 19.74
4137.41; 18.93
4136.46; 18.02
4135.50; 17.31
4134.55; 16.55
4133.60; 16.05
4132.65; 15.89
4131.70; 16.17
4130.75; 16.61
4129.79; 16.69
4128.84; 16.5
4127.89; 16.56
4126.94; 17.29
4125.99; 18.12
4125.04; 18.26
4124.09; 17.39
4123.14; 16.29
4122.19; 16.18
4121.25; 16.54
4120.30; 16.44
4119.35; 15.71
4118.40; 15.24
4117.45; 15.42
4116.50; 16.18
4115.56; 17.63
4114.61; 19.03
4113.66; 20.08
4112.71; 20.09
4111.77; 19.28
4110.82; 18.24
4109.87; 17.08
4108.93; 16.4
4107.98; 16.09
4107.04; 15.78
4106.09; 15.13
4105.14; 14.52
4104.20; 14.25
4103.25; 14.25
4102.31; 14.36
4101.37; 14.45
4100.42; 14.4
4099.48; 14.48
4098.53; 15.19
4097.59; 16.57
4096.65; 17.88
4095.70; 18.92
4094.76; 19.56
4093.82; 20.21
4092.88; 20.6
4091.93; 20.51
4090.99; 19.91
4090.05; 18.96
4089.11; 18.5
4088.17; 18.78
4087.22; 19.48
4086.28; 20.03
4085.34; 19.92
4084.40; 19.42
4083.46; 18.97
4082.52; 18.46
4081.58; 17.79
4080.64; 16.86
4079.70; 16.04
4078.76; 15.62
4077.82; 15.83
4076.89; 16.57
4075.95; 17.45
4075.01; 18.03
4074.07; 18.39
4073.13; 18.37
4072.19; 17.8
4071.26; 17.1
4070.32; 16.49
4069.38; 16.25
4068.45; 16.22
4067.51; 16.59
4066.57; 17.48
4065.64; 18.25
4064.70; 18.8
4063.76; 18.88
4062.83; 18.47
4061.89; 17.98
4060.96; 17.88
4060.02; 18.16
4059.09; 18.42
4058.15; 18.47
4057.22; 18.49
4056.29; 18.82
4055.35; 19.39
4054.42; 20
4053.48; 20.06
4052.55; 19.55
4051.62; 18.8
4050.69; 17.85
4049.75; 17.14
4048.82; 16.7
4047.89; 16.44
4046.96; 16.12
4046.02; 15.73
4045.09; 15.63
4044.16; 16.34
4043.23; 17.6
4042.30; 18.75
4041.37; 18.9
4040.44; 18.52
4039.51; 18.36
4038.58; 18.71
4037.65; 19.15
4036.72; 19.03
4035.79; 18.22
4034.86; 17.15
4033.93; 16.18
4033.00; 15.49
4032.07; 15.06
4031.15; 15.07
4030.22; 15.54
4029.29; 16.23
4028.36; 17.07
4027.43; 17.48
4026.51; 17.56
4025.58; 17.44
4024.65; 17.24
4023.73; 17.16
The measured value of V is 3.0 angstroms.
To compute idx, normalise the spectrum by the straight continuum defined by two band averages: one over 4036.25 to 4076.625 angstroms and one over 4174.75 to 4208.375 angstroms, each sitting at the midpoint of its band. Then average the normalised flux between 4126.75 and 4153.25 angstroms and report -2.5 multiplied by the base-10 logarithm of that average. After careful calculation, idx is 0.03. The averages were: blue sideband 17.9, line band 17.4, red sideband 17.8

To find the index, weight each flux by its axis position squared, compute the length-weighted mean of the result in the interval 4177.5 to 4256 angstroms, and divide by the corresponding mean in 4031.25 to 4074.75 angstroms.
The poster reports 1.12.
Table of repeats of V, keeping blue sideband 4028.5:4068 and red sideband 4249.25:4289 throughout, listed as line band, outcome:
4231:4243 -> 0.6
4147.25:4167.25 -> 1.0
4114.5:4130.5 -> 1.1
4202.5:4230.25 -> 0.2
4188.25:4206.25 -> 0.3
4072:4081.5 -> 0.4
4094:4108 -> 1.6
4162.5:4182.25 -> 0.7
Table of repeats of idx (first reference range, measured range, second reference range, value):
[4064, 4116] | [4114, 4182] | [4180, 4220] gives 0.04 mag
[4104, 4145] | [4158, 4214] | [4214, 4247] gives -0.02 mag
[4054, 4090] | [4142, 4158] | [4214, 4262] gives 0.09 mag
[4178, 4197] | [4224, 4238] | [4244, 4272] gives 0.12 mag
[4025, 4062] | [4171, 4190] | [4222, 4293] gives 0.02 mag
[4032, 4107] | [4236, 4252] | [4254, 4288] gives -0.06 mag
